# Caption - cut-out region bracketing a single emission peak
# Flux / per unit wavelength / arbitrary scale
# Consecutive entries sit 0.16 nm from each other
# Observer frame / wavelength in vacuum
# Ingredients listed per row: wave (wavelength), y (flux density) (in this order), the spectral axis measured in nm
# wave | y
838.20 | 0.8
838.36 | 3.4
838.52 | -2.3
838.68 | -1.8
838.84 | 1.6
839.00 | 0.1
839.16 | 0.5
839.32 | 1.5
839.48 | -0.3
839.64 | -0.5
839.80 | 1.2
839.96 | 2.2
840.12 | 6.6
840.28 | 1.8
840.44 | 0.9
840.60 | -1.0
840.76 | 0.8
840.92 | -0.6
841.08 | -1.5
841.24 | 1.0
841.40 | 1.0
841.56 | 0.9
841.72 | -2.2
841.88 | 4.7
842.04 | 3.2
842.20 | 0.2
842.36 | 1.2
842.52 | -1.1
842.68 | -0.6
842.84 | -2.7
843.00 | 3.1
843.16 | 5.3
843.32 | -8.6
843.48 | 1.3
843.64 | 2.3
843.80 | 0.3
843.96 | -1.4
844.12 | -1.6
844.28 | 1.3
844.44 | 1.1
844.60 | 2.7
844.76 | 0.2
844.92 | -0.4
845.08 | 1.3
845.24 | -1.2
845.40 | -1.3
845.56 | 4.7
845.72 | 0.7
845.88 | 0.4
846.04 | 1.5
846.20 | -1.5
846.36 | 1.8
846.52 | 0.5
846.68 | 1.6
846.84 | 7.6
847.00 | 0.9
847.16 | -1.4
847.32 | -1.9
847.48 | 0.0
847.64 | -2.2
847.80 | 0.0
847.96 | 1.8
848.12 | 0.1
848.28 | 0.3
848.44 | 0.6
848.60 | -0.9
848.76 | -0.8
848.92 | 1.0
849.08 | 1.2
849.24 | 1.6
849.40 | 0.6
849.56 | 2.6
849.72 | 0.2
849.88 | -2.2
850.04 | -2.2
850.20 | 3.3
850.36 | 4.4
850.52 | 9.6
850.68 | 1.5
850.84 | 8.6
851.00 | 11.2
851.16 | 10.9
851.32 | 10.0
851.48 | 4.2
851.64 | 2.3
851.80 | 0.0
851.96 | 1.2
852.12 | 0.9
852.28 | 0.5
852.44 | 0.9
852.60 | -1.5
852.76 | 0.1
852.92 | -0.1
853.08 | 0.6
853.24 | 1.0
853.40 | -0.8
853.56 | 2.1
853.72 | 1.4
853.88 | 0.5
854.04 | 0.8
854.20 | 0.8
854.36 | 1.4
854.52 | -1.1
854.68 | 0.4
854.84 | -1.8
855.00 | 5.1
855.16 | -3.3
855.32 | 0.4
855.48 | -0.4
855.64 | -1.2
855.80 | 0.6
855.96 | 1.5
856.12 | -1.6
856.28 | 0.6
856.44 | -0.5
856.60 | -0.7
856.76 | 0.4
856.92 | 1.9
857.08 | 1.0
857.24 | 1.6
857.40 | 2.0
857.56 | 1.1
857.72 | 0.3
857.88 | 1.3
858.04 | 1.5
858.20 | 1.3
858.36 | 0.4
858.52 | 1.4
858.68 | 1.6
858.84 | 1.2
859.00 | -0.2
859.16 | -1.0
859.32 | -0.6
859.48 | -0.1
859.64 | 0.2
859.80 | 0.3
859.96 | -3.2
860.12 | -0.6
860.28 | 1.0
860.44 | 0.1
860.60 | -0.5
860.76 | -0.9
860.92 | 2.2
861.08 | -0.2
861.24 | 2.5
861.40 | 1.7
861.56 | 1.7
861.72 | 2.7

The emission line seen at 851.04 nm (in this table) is [O II] 3727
